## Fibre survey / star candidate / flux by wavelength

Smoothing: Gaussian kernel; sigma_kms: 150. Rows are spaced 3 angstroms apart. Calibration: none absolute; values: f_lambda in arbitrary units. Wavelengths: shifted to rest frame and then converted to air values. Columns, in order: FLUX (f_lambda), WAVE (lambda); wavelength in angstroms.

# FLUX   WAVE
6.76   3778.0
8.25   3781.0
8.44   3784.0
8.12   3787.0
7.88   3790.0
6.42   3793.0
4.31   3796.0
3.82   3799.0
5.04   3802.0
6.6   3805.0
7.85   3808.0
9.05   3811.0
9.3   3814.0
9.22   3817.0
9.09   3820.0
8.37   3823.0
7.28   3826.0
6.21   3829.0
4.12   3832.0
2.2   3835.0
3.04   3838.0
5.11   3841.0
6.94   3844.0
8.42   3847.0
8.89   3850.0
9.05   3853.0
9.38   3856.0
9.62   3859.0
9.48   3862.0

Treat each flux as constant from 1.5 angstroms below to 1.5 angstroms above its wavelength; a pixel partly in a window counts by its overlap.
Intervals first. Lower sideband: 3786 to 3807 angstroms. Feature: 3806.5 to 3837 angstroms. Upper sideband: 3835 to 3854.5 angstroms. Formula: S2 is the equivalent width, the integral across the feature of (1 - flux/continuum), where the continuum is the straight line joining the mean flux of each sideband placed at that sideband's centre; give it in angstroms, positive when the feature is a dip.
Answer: -4.5 angstroms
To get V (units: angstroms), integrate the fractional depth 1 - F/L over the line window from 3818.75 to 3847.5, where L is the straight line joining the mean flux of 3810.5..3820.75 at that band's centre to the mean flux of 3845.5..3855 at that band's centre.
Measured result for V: 9.7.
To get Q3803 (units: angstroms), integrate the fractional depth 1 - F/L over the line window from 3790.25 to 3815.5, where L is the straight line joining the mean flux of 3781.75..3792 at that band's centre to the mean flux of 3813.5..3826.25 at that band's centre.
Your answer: 5.4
